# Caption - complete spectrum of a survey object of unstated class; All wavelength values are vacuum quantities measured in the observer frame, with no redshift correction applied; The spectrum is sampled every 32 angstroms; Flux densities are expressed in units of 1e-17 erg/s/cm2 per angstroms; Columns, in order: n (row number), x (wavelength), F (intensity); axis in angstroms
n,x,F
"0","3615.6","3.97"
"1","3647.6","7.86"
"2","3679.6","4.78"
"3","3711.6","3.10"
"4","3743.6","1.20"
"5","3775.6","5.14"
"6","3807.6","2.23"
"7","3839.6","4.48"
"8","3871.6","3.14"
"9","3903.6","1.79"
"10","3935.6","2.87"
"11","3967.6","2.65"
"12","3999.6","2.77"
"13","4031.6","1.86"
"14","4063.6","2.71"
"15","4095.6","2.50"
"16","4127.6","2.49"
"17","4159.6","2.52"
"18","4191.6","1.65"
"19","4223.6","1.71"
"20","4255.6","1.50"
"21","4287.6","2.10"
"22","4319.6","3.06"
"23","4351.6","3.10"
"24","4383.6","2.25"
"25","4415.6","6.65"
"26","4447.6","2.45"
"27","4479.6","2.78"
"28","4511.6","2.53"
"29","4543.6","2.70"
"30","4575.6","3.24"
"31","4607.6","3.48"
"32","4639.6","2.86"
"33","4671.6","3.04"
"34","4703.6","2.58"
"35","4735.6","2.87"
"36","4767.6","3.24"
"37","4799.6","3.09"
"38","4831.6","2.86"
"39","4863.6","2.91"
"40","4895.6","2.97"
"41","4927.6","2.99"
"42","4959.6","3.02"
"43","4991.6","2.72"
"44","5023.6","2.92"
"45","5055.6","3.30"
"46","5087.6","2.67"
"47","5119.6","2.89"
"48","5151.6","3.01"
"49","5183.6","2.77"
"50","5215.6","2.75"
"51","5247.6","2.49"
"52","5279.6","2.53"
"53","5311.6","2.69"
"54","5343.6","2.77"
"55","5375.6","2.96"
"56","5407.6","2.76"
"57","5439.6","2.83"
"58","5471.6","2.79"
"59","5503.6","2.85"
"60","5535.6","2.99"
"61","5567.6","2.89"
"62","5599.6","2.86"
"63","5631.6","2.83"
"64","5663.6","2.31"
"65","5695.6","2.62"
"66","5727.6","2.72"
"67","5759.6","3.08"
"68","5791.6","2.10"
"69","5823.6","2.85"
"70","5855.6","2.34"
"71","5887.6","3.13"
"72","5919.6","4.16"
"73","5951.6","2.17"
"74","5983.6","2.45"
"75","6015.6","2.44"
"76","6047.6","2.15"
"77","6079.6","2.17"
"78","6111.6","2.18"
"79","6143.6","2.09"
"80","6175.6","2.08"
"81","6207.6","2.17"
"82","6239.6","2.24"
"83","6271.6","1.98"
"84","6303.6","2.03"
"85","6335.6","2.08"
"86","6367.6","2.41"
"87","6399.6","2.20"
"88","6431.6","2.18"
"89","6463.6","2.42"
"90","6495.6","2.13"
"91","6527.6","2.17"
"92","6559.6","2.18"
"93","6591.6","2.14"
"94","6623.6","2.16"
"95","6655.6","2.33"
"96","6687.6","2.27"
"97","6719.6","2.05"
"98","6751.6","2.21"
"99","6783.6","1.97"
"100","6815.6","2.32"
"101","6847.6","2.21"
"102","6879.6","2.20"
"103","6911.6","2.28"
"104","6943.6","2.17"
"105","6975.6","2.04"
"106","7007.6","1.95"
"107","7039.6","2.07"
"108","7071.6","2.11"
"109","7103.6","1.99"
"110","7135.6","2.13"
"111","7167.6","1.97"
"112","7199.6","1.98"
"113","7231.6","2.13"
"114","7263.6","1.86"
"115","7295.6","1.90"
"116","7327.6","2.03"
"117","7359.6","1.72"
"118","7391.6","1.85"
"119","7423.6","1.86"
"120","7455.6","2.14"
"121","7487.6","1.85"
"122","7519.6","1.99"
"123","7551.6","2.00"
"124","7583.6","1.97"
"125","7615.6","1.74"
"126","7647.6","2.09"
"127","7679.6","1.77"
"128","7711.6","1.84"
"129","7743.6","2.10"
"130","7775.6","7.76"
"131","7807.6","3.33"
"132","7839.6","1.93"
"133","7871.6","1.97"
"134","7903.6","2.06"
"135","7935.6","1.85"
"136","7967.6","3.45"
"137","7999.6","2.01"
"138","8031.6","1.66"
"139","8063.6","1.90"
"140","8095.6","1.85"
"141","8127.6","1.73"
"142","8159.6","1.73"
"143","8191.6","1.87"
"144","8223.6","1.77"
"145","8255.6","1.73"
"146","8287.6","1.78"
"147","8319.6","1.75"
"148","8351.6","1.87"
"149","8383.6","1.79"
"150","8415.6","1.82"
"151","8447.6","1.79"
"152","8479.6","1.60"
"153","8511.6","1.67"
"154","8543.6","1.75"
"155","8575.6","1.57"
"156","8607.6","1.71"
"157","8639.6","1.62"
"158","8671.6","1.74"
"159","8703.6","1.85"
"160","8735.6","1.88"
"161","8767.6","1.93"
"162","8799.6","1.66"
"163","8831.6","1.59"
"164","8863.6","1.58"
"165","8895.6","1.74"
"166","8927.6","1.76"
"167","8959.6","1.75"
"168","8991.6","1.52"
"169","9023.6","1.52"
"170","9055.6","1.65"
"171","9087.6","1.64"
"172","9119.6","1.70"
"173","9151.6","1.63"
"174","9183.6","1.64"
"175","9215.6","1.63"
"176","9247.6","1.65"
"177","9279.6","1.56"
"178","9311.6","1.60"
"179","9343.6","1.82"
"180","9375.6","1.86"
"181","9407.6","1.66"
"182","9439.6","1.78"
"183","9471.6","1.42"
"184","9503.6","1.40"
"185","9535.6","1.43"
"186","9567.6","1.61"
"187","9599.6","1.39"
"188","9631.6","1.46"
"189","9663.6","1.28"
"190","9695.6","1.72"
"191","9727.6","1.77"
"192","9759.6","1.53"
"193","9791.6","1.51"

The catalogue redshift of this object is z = 0.185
